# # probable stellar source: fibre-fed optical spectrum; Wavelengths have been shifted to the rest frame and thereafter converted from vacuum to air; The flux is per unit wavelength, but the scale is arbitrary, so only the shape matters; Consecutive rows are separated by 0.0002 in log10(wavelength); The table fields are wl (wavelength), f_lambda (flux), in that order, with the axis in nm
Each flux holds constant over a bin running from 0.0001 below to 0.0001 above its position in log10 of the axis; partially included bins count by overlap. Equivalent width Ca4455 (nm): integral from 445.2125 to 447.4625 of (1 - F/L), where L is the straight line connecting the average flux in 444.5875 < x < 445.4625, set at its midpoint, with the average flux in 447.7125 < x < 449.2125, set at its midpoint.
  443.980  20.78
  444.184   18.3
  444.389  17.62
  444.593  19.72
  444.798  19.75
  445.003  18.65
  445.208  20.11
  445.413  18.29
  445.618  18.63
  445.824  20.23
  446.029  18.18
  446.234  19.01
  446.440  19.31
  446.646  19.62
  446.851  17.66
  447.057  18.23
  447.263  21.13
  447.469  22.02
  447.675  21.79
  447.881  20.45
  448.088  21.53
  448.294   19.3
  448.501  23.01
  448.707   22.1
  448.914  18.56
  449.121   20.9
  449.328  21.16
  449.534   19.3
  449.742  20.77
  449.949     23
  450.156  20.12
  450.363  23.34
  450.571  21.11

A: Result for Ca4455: 0.08 nm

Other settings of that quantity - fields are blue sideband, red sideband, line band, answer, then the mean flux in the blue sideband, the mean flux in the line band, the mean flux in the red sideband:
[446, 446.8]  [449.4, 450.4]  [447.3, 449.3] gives -0.088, 19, 21.1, 21.2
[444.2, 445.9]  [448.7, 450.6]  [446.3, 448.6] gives -0.031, 19.1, 20.3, 21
